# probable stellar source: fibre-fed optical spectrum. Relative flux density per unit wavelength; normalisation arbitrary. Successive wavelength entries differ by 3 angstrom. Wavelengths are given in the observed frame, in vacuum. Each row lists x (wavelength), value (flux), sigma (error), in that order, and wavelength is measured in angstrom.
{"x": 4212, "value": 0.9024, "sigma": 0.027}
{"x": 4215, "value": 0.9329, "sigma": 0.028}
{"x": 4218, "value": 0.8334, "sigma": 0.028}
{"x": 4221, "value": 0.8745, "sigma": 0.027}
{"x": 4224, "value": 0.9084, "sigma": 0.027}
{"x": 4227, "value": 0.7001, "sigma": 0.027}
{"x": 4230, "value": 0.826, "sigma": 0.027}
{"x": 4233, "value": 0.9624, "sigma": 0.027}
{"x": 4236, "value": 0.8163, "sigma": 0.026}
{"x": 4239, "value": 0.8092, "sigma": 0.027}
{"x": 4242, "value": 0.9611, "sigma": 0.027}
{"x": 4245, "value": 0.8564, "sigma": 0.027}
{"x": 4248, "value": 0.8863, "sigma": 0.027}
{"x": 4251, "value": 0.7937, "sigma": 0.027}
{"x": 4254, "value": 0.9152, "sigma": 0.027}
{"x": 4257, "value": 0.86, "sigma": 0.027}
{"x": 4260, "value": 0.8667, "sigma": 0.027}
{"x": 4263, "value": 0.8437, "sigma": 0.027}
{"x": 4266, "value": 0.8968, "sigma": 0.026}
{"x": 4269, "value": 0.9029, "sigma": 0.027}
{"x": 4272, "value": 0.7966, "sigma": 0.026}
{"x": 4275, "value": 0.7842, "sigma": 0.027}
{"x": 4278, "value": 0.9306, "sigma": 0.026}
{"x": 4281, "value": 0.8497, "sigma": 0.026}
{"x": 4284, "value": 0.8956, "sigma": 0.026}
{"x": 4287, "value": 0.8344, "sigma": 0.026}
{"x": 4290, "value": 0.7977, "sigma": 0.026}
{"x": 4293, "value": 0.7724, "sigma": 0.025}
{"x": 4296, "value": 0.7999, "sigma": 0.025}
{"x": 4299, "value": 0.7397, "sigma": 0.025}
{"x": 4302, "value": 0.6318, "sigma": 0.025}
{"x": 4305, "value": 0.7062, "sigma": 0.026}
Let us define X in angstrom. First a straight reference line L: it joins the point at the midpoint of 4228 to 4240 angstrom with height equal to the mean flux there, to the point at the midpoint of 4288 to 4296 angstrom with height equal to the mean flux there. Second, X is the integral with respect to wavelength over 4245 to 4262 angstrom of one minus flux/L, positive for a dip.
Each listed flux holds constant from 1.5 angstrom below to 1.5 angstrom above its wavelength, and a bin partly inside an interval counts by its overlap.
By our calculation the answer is -0.69 angstrom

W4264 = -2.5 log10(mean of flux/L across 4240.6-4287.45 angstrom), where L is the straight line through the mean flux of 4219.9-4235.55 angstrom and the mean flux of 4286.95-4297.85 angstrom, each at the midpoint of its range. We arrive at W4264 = -0.06 mag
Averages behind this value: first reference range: 0.851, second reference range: 0.795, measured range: 0.868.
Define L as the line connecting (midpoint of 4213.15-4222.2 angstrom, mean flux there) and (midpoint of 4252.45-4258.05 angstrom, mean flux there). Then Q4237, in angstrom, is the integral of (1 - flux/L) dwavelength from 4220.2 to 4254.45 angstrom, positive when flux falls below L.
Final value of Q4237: 1.1 angstrom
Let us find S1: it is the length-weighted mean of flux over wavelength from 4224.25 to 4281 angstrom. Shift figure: 0.857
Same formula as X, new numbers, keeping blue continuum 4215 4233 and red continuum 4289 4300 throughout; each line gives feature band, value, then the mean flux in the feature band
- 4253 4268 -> -1.18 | 0.876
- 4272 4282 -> -0.64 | 0.846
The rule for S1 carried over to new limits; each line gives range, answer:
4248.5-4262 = 0.86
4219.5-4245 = 0.857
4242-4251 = 0.873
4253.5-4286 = 0.865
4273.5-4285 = 0.864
